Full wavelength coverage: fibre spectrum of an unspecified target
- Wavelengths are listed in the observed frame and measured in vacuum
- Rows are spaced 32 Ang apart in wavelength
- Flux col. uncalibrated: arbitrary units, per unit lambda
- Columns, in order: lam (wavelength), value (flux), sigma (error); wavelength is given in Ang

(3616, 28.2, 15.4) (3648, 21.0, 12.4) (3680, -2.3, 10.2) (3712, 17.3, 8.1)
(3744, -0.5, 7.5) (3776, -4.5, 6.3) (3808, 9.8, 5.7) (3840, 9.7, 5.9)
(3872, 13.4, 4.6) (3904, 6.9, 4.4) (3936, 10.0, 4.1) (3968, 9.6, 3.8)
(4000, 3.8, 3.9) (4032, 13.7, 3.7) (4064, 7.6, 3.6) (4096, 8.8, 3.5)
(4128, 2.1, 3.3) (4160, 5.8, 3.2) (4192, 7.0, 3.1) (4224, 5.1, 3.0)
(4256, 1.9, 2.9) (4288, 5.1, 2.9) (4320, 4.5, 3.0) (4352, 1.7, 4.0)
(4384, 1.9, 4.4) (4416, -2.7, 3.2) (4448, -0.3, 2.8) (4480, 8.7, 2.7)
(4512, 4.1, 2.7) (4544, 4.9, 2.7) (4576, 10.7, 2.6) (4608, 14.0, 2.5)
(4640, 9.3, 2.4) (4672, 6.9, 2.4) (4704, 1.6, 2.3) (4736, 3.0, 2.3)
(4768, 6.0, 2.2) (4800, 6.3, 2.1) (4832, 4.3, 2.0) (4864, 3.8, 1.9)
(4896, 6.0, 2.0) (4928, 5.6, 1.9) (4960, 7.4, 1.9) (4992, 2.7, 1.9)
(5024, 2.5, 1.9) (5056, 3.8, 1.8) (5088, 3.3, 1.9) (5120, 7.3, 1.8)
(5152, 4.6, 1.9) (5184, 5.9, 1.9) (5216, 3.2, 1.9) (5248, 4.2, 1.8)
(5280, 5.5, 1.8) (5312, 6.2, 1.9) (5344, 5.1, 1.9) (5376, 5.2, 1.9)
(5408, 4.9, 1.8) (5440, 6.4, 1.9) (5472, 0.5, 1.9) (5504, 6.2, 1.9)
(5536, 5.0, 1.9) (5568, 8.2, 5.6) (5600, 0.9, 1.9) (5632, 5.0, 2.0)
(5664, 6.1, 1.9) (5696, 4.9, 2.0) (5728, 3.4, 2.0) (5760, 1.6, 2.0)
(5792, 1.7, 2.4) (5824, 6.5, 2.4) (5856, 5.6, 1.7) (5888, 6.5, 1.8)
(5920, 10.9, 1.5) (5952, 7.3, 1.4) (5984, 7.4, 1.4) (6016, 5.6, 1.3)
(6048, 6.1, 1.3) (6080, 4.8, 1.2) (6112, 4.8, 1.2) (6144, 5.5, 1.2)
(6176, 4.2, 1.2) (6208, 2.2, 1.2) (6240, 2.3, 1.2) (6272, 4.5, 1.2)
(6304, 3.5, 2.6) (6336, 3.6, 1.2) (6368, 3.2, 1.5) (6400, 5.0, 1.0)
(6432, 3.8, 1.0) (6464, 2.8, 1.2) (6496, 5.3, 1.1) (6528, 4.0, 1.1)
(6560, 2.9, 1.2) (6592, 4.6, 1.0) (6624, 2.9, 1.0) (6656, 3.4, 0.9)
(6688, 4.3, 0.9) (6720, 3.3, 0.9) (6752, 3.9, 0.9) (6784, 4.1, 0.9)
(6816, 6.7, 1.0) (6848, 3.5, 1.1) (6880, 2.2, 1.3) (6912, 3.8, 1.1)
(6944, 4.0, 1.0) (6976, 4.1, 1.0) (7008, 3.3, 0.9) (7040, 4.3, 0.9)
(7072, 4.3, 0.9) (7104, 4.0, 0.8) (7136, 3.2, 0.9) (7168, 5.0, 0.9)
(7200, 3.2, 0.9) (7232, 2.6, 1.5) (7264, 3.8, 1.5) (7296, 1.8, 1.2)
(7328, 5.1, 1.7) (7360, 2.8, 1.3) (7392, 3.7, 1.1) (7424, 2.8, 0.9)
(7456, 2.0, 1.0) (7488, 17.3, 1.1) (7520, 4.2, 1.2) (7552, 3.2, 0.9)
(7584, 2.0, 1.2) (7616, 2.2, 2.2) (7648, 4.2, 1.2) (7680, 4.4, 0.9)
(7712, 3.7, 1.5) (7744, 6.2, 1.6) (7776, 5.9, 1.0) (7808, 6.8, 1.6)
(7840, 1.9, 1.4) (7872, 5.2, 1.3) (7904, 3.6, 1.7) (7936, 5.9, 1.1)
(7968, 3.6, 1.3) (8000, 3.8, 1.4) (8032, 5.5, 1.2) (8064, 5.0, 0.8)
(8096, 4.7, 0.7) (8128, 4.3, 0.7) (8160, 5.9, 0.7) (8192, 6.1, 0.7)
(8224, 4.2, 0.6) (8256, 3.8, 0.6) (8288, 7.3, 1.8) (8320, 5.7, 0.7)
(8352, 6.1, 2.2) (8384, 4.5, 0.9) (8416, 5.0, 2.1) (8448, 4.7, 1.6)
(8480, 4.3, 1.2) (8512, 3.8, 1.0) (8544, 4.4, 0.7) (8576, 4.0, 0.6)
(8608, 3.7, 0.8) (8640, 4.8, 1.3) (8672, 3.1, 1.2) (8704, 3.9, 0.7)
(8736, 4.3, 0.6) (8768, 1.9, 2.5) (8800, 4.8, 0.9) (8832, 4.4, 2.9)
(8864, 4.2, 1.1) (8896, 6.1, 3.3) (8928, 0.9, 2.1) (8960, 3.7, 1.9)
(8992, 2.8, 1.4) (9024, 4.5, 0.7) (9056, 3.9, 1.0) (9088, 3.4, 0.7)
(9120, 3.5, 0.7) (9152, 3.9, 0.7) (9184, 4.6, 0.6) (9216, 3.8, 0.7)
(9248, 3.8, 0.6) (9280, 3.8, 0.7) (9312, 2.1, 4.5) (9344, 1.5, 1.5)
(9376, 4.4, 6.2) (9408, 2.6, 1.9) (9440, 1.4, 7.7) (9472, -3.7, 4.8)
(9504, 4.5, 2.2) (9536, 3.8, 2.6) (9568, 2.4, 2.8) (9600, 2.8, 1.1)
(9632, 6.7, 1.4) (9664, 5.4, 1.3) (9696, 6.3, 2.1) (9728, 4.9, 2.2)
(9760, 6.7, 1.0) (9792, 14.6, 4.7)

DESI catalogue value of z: 1.009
